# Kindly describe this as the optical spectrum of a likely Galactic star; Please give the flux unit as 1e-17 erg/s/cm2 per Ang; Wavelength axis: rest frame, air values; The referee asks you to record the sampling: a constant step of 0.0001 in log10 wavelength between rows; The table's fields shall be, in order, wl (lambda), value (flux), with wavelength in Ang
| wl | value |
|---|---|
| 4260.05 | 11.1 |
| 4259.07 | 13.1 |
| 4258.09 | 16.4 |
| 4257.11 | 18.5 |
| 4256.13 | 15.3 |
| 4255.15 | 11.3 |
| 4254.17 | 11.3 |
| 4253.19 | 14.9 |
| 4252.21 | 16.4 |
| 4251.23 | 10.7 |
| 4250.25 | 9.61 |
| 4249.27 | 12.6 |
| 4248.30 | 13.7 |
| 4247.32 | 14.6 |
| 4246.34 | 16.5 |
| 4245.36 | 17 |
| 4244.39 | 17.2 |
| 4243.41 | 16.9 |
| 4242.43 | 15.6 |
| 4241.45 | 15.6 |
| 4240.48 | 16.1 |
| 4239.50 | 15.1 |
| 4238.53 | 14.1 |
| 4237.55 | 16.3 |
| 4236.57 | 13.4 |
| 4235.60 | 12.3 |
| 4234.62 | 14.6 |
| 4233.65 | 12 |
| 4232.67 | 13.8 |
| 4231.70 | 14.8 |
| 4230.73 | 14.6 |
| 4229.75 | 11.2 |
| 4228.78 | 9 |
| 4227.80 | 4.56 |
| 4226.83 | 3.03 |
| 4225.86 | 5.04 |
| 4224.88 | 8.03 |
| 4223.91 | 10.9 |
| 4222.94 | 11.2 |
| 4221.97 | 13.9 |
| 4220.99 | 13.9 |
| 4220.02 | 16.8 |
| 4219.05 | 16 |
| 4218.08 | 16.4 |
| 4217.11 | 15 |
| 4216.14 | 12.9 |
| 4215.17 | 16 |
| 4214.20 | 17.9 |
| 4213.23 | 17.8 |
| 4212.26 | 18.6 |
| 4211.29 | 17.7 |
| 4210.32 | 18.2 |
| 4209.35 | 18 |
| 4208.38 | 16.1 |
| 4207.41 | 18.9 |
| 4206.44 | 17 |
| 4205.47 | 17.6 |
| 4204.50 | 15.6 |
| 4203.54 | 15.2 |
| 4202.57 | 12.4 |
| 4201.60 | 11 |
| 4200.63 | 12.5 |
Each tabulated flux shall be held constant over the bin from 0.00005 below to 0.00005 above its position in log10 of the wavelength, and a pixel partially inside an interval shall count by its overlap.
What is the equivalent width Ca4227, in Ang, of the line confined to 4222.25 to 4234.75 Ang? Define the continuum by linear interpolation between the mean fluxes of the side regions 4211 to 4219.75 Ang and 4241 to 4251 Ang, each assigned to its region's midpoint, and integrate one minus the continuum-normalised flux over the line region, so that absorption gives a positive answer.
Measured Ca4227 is 4.43 Ang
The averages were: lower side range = 16.5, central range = 10.2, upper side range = 14.8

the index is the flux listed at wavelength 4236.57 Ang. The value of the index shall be 13.4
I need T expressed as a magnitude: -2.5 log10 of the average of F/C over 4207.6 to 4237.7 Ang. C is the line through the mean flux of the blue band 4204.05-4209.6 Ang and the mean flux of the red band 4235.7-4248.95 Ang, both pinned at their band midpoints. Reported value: 0.21 mag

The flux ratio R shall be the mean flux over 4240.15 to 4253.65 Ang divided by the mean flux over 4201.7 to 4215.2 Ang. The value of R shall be 0.88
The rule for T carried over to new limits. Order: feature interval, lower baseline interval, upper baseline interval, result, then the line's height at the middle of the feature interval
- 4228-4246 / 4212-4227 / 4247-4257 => -0.07 mag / 13.3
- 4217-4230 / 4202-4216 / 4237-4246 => 0.44 mag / 16.4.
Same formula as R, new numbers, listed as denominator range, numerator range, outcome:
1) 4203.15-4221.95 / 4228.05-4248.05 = 0.87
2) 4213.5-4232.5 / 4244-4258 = 1.17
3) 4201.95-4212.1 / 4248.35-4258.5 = 0.82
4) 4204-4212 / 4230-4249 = 0.85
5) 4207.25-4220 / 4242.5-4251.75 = 0.85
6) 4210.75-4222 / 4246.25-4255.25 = 0.81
